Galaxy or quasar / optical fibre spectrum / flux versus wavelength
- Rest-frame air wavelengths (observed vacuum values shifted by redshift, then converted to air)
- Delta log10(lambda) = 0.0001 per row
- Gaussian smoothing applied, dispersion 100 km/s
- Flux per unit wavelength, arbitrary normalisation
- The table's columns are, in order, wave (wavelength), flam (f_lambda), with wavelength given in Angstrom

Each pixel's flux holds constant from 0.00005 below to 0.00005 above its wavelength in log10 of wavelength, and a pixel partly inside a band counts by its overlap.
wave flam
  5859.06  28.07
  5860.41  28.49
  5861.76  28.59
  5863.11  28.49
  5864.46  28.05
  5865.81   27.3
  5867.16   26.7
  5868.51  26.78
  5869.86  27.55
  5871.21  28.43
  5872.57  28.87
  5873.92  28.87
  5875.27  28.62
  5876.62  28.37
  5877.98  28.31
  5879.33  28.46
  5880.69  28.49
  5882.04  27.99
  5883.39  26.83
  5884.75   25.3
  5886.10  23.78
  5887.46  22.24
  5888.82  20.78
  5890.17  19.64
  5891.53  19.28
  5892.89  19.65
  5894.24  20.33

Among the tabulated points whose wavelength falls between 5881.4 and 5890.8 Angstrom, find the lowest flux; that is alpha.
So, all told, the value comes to 19.64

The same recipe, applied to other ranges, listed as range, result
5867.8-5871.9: 26.78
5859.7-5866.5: 27.3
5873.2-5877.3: 28.37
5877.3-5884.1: 26.83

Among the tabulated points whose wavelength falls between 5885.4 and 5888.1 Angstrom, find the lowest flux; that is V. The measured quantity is 22.24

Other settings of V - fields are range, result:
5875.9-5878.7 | 28.31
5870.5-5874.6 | 28.43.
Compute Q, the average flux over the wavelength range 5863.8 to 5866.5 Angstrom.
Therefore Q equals 27.7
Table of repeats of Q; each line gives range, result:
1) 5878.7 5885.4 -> 27.4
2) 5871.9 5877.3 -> 28.7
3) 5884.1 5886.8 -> 24.5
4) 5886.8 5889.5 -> 21.5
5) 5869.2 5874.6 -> 28.4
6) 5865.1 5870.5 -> 27.1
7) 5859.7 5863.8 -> 28.5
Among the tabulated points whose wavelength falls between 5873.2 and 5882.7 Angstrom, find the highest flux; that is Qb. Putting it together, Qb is 28.87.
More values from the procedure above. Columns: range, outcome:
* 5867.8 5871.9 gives 28.43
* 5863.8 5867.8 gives 28.05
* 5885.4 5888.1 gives 23.78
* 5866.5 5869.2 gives 26.78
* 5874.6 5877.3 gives 28.62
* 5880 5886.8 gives 28.49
